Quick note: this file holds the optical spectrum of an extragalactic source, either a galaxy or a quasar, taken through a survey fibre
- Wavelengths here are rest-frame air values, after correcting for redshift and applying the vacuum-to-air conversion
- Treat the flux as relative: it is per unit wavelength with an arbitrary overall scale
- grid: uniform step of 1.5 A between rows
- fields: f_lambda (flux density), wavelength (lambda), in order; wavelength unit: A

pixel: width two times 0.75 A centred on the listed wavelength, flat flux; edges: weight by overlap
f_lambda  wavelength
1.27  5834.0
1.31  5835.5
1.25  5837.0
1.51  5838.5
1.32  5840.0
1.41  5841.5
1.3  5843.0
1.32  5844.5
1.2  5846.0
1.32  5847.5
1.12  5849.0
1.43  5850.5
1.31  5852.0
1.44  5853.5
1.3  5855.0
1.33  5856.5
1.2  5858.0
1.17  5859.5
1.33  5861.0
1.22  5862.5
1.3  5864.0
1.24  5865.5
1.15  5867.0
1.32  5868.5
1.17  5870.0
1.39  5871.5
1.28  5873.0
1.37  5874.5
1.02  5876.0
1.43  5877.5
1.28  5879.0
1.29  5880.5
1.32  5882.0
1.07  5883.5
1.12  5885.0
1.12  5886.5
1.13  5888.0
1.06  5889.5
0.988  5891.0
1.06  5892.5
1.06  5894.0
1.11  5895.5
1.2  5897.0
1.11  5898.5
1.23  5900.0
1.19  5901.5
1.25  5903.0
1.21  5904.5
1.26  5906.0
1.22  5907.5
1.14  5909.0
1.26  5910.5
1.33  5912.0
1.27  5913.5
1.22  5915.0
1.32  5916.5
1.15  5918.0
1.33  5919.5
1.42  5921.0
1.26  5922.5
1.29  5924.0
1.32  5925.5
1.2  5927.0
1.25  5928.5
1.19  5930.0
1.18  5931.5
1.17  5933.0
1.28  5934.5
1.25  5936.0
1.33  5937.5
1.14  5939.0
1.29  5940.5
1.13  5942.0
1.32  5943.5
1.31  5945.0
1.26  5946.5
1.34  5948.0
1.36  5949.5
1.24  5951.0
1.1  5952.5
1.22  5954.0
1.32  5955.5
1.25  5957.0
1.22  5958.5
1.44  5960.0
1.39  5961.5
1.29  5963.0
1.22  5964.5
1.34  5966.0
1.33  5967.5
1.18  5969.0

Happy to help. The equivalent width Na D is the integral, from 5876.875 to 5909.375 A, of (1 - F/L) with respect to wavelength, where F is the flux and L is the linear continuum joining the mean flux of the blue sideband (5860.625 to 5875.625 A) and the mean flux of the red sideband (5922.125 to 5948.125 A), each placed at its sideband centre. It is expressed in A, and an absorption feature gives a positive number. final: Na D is 2.2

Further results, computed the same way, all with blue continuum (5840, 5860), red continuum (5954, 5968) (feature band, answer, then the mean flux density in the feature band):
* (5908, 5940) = 1.25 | 1.25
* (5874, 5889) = 1.05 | 1.21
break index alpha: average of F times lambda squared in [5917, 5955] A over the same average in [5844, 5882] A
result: 1.01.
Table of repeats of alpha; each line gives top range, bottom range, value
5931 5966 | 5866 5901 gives 1.09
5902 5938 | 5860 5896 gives 1.06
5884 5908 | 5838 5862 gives 0.89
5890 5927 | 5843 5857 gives 0.95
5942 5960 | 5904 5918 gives 1.03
